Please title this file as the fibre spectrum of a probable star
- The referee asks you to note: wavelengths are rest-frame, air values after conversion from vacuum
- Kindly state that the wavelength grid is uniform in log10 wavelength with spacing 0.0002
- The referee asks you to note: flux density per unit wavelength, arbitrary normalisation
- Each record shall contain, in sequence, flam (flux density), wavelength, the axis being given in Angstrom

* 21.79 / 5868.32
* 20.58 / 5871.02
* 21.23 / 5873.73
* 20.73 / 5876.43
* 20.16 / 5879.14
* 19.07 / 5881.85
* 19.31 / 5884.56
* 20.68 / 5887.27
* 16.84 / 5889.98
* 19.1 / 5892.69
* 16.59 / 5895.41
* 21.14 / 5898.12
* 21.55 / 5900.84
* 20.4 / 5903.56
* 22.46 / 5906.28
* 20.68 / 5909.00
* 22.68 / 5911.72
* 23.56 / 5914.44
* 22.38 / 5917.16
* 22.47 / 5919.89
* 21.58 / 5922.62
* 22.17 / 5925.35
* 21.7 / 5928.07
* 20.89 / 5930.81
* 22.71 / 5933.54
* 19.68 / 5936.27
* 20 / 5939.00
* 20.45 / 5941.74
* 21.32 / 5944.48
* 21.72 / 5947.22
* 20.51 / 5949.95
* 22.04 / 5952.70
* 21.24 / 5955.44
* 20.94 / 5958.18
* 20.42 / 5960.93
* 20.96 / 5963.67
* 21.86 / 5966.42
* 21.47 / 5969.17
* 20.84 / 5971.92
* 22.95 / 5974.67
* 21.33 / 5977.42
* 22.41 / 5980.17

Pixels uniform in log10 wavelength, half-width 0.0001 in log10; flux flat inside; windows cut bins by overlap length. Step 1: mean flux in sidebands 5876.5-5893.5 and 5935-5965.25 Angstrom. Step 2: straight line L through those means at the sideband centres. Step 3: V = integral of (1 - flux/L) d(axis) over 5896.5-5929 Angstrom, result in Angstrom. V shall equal -3.1 Angstrom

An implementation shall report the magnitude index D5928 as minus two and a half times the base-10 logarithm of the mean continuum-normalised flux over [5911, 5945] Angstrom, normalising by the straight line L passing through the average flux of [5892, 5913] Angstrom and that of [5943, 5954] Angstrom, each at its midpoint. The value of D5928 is -0.03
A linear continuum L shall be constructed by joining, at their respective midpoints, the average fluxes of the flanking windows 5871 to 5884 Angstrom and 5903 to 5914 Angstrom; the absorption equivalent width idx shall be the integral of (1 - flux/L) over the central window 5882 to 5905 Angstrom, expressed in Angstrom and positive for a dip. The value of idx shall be 1.8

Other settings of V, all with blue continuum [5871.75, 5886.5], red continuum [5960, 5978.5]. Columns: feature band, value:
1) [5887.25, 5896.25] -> 1.0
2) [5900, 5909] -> -0.4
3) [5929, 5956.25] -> 0.0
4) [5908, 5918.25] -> -0.9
